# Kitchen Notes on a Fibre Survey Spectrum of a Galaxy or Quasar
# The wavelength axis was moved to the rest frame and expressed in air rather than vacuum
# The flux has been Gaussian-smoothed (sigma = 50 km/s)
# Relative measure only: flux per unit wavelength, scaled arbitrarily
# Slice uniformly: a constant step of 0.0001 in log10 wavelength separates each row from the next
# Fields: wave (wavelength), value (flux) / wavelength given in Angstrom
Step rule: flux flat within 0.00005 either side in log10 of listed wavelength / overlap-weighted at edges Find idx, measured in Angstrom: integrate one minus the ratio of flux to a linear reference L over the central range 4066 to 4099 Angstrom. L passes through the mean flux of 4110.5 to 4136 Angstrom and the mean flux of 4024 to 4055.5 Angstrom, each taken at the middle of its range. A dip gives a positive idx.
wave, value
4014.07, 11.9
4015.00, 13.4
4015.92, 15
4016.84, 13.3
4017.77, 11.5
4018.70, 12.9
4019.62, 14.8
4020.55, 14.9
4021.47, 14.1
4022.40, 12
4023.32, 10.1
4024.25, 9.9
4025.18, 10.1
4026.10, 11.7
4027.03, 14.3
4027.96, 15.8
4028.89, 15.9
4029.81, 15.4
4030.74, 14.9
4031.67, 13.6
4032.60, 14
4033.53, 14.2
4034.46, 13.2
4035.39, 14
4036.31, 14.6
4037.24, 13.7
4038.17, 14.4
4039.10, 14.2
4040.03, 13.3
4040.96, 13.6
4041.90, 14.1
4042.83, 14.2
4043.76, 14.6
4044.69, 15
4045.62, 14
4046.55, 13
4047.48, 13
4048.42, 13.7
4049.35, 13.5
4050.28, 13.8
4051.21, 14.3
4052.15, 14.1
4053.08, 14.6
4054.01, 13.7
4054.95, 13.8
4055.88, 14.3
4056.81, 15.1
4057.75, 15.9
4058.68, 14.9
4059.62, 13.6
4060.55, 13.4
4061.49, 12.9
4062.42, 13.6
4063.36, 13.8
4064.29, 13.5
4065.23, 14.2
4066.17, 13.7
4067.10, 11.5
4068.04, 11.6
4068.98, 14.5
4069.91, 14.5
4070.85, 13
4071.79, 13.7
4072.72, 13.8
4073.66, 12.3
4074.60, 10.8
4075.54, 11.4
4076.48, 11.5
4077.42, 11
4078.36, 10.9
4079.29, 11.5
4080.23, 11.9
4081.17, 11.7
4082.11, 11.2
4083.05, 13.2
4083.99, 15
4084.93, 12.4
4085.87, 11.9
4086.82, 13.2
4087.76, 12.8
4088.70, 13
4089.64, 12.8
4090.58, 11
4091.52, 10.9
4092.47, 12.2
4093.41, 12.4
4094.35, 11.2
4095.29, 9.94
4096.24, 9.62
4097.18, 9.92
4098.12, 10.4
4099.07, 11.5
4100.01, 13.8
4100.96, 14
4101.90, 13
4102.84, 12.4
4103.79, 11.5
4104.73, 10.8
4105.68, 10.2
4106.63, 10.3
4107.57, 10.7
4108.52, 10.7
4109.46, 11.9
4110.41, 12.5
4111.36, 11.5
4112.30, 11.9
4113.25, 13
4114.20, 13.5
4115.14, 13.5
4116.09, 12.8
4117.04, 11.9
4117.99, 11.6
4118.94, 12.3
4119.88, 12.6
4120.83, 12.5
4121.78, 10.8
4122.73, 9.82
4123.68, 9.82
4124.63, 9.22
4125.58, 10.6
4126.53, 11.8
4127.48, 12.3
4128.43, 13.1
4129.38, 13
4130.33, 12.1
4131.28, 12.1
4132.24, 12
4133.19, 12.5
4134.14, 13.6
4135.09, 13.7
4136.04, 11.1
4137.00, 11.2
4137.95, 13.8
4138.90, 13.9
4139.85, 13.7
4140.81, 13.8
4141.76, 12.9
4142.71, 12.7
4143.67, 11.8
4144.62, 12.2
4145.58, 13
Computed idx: 2.3 Angstrom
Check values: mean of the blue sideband 13.9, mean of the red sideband 12.1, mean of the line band 12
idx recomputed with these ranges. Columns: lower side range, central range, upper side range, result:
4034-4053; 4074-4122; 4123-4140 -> 3.54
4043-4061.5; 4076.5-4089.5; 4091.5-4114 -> 0.27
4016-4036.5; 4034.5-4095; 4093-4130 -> -2.62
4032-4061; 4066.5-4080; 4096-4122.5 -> 0.85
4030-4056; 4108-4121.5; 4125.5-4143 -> 0.71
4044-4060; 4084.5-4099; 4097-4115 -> 1.02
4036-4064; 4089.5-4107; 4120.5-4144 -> 1.99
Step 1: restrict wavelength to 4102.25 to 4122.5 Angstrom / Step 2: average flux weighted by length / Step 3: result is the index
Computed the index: 11.8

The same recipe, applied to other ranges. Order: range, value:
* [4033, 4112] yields 12.8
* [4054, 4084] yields 13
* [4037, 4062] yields 14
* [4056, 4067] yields 14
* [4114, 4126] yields 11.6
